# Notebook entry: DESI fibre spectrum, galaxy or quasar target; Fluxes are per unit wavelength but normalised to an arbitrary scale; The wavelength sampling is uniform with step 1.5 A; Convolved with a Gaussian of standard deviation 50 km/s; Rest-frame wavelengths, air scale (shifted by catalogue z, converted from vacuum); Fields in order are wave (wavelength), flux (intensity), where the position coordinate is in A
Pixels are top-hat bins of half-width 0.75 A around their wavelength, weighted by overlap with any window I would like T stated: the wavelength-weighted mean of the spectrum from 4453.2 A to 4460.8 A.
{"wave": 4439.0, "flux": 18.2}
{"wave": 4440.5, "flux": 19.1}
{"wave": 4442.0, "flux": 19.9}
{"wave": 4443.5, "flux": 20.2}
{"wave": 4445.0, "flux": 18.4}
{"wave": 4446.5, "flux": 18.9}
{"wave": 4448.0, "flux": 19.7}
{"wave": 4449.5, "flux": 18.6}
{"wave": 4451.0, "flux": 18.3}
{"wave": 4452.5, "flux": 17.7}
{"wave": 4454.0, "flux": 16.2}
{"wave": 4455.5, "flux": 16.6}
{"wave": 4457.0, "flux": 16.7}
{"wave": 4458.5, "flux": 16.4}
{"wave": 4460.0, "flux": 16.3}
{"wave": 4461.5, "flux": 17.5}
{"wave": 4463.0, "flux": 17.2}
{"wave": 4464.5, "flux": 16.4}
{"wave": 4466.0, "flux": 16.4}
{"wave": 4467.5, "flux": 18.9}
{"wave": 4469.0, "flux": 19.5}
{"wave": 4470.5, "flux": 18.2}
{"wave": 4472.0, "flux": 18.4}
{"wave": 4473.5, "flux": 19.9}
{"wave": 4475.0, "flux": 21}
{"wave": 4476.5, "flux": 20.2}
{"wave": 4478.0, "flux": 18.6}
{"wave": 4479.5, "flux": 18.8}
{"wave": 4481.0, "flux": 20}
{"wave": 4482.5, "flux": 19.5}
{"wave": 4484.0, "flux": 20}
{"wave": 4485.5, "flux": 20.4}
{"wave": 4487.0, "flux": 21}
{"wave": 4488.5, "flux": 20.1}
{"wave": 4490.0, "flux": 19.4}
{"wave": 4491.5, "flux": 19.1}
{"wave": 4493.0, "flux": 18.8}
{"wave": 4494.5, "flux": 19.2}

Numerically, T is 16.5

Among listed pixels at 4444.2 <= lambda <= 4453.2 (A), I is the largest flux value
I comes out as 19.7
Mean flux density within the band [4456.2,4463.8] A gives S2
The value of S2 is 16.8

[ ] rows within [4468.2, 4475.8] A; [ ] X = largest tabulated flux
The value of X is 21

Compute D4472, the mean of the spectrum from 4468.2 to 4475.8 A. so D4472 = 19.4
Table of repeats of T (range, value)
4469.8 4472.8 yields 18.3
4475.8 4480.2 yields 19.2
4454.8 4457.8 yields 16.6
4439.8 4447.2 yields 19.3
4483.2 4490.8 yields 20.2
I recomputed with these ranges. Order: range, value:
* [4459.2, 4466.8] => 17.5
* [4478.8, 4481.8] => 20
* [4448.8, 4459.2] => 18.6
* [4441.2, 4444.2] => 20.2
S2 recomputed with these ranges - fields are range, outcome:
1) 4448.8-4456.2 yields 17.5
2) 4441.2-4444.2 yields 20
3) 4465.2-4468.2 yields 17.6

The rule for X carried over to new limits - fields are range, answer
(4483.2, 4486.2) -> 20.4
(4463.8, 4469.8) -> 19.5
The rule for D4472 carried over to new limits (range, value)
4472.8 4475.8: 20.5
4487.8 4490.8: 19.7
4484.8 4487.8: 20.7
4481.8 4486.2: 20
